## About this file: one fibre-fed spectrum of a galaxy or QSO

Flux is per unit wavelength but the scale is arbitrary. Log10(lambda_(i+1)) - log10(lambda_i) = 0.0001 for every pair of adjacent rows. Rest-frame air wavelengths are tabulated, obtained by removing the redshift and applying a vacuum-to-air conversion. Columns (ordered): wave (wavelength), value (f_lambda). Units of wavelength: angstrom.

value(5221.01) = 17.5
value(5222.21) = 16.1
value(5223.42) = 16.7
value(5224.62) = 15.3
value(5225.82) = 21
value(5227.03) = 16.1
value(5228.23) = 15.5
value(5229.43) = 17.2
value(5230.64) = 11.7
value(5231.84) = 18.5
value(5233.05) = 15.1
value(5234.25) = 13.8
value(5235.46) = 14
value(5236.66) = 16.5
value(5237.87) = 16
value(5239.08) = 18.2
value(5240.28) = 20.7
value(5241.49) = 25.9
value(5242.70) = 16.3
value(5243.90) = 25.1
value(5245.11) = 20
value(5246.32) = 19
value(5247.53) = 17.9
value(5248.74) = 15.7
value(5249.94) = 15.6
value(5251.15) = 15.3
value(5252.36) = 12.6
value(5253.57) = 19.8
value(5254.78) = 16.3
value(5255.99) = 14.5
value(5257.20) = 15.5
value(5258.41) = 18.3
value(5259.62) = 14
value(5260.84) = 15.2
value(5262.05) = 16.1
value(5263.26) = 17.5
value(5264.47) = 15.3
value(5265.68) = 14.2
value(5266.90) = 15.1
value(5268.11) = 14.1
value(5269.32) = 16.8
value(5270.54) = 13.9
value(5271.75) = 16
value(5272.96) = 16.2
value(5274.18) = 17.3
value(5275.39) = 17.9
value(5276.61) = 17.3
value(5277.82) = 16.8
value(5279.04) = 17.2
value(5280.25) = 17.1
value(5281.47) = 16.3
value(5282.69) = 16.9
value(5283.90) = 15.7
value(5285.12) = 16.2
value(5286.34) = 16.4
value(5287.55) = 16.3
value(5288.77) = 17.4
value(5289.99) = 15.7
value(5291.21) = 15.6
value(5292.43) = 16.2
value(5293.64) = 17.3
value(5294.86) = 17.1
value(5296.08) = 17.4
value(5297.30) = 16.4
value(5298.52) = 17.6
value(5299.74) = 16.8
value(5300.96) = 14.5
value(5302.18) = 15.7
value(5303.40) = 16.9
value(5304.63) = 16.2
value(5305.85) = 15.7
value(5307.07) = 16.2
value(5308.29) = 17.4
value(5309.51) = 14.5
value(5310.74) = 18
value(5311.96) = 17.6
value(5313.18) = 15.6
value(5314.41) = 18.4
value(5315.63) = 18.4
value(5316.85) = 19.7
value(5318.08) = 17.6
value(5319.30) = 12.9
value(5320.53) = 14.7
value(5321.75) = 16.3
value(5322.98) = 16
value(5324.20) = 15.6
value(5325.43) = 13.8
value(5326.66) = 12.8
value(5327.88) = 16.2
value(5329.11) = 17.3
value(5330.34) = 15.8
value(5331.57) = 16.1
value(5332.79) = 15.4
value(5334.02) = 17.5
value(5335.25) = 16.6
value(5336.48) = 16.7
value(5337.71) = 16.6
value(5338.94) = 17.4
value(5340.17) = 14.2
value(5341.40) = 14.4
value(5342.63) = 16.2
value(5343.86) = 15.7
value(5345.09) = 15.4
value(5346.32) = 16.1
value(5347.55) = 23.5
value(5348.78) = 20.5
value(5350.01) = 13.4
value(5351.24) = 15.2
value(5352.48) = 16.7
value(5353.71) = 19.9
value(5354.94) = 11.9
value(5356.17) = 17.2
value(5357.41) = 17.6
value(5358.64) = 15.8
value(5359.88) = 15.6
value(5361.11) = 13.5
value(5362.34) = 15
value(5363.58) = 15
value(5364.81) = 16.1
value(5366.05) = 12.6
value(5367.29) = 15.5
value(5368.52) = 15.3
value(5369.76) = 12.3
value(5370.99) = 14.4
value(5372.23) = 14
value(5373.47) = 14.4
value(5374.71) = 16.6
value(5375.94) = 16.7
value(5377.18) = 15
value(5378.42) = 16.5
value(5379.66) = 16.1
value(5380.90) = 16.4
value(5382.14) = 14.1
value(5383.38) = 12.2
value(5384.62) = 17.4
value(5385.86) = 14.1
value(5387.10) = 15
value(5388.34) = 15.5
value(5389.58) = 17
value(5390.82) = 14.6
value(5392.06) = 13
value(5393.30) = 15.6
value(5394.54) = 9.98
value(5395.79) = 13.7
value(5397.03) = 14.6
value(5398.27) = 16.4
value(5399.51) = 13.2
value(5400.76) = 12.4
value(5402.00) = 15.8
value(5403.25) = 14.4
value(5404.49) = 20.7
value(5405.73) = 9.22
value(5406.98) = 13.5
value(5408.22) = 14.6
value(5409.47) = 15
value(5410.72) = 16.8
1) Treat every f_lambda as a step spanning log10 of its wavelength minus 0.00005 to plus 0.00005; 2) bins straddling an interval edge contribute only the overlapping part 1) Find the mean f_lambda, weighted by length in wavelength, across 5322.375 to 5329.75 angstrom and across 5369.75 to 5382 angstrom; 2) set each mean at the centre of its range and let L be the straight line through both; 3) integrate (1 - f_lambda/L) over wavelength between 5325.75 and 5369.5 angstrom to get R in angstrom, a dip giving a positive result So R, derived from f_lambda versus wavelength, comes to -1.9 angstrom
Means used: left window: 15.3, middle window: 16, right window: 15.3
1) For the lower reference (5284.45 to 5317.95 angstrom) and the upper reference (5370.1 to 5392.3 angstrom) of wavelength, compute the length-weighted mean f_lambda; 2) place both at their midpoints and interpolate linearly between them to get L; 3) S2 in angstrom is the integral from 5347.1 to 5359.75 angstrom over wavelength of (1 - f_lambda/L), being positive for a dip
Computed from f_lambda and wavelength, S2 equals -1.1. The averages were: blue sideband 16.7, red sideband 15.2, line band 17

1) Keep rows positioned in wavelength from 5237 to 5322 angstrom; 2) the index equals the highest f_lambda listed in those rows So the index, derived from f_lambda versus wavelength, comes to 25.9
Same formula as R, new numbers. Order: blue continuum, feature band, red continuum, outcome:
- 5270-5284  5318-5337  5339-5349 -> 1.32 angstrom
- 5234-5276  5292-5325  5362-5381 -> -1.09 angstrom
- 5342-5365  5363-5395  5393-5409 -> 0.64 angstrom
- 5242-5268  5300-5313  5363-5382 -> -0.26 angstrom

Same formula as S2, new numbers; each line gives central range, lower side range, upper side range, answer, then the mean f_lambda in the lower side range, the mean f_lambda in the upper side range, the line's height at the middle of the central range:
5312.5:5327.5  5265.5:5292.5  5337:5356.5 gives 0.4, 16.2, 16.5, 16.4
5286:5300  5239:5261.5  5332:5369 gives 0.2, 17.7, 16.1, 17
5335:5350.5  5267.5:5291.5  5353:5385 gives -1.1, 16.4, 15.3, 15.6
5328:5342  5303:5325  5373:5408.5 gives -0.1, 16.5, 14.8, 16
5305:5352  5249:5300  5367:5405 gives -2.3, 16.2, 14.9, 15.6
